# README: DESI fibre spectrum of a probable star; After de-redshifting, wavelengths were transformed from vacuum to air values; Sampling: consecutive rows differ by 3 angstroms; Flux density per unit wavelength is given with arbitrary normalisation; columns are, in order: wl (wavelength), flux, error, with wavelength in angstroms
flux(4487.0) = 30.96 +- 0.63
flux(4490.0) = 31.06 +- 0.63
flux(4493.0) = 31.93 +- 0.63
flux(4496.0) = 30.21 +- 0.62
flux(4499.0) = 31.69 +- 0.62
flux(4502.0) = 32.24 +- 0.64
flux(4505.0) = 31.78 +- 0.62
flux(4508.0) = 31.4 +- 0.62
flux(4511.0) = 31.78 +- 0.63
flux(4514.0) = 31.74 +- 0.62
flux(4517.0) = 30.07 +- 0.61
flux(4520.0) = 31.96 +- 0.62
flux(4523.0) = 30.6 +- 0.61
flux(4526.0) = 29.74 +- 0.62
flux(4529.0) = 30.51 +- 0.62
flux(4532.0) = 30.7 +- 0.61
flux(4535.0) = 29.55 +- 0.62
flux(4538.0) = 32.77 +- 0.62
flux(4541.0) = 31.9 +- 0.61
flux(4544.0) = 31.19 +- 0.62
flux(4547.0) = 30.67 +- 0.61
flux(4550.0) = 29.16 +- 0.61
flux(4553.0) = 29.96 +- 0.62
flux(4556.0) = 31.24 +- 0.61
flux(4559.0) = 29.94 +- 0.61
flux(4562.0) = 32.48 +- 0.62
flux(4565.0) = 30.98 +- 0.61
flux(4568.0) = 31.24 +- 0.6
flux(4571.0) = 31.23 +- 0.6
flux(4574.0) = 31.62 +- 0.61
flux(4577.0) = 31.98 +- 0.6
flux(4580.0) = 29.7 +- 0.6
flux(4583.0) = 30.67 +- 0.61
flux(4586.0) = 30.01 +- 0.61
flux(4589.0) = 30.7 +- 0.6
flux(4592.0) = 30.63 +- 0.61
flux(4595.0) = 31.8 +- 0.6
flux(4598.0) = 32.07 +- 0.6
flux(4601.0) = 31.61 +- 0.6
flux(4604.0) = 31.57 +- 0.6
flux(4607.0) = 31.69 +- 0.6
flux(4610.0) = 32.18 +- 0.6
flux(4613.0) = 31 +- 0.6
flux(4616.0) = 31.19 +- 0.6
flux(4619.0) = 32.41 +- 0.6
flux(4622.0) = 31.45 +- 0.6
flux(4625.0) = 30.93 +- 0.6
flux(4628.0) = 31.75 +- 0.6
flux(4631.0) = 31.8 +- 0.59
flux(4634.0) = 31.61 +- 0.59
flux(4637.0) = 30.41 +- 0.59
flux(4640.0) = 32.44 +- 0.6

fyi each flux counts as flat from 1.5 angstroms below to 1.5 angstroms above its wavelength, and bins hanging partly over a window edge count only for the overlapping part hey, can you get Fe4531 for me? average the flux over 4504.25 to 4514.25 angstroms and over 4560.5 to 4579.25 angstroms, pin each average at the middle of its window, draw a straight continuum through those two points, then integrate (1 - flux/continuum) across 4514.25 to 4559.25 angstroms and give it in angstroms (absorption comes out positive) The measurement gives 1.25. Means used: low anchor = 31.7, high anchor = 31.5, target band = 30.7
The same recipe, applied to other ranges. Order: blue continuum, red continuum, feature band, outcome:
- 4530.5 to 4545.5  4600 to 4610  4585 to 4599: 0.25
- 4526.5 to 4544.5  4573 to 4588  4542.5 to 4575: 0.02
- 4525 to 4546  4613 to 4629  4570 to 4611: 0.07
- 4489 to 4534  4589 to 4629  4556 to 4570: 0.08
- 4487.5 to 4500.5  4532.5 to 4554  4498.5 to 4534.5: -0.14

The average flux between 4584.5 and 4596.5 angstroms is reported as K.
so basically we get 30.8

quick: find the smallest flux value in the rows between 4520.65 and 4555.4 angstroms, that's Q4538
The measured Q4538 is 29.16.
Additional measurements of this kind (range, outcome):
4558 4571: 29.94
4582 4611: 30.01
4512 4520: 30.07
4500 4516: 31.4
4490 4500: 30.21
